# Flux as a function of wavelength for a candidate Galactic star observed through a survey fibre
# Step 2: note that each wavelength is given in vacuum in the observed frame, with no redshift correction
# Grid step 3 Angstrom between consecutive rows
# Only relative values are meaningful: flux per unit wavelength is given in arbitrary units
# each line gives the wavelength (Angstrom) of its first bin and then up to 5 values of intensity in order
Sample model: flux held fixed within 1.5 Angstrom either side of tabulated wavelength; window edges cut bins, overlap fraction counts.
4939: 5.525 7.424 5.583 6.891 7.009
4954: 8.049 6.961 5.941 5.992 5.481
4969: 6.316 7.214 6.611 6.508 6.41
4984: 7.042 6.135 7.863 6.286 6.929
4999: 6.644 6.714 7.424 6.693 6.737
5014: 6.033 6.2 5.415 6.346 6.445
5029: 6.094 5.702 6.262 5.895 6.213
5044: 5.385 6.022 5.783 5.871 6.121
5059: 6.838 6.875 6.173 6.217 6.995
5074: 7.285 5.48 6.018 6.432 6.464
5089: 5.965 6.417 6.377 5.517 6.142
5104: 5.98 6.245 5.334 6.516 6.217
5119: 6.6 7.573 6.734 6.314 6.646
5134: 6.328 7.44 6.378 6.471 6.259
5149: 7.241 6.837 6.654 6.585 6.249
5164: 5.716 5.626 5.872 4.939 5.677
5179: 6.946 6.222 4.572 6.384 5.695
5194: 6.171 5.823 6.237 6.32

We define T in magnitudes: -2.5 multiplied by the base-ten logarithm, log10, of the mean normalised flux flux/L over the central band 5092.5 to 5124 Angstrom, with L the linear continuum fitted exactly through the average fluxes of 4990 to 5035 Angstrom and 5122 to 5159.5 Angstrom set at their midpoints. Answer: 0.06 mag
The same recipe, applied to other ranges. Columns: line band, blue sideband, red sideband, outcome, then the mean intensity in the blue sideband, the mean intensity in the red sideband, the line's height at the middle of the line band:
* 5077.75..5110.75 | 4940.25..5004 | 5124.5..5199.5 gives 0.052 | 6.67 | 6.22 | 6.38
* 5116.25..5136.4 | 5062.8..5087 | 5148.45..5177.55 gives -0.080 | 6.4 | 6.11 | 6.23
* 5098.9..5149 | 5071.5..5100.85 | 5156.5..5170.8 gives -0.057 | 6.24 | 6.02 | 6.13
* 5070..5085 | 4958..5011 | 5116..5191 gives 0.005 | 6.61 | 6.33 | 6.45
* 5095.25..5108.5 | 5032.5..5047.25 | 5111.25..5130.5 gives 0.081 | 5.93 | 6.64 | 6.47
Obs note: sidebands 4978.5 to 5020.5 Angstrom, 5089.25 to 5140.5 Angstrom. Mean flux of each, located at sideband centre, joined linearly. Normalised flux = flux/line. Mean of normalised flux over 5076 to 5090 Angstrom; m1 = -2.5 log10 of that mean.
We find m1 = 0.062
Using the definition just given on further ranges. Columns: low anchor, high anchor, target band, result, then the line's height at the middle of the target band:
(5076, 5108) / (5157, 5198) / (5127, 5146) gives -0.102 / 5.99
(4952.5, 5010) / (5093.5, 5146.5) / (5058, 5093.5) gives 0.011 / 6.49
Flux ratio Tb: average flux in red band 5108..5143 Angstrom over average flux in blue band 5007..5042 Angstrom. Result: 1.1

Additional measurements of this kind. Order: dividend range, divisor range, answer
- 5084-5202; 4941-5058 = 0.97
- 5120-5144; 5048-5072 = 1.06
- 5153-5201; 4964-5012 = 0.89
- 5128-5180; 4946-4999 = 0.95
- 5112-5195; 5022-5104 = 1.02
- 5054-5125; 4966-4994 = 0.95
